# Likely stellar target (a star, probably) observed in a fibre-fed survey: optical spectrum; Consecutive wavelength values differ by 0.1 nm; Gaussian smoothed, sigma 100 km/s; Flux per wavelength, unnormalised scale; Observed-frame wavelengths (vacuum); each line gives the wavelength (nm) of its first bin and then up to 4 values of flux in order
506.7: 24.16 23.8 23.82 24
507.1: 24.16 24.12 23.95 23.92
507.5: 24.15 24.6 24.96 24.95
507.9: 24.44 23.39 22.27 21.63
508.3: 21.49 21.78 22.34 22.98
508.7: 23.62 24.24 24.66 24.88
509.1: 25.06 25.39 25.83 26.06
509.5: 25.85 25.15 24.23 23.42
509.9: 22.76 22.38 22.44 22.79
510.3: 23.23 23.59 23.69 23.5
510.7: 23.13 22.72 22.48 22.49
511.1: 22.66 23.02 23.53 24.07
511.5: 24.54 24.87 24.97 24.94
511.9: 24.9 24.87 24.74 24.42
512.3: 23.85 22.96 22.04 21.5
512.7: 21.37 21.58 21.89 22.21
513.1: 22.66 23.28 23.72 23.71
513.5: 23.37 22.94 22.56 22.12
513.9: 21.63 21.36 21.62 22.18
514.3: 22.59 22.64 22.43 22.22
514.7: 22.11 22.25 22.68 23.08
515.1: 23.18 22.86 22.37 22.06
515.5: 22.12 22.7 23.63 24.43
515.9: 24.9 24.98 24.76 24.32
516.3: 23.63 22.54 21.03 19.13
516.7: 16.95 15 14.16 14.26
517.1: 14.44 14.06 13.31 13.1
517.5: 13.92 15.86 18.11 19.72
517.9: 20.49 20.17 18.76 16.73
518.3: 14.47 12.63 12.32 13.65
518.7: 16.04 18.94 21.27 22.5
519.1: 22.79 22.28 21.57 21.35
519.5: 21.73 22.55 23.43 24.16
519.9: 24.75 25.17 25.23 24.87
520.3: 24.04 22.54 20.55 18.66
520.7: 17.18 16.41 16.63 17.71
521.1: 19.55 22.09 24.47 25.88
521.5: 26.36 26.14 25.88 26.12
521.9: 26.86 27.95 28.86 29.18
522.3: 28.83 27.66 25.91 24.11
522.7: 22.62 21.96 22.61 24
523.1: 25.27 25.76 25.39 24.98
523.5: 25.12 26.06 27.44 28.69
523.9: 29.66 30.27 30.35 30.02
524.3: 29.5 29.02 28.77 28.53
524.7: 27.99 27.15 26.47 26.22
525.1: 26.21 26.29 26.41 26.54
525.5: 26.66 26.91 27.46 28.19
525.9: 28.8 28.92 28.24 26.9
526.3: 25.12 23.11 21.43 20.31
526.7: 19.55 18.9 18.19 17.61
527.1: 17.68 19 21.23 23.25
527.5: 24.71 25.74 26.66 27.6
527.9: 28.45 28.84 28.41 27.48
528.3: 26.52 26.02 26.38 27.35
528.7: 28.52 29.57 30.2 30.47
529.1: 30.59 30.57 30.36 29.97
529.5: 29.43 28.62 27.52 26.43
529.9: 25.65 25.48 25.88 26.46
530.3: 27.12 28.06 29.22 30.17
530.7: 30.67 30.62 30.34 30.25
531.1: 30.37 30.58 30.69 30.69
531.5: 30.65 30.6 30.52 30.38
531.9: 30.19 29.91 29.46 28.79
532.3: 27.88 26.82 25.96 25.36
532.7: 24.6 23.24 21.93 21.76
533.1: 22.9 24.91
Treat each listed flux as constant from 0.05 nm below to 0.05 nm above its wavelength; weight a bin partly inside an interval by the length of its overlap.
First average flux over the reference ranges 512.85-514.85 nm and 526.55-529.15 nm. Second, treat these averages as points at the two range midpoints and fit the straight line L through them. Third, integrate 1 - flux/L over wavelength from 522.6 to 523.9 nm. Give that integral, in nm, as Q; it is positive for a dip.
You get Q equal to -0.05 nm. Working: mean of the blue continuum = 22.5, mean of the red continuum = 25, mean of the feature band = 25.1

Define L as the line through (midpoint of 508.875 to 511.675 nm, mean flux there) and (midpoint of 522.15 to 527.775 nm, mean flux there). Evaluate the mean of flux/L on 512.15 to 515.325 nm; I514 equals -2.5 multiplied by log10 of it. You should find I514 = 0.080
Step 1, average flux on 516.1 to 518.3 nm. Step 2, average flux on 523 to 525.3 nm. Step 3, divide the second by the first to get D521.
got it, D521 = 1.5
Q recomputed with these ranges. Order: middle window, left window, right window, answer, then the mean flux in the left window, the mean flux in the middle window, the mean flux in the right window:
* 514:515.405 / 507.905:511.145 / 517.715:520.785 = -0.04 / 23.5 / 22.4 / 20.3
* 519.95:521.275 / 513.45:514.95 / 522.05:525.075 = 0.24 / 22.3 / 20.9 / 26.9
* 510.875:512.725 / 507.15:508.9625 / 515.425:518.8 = -0.19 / 23.5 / 23.6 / 18.4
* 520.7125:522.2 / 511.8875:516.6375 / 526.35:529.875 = 0.04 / 22.8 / 23.7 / 25.6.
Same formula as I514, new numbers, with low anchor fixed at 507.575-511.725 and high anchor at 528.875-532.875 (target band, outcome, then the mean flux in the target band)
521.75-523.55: 0.04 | 25.7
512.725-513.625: 0.08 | 22.8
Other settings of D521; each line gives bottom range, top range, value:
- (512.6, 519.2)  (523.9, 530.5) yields 1.30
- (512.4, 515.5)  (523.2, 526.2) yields 1.23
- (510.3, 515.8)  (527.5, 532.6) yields 1.25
